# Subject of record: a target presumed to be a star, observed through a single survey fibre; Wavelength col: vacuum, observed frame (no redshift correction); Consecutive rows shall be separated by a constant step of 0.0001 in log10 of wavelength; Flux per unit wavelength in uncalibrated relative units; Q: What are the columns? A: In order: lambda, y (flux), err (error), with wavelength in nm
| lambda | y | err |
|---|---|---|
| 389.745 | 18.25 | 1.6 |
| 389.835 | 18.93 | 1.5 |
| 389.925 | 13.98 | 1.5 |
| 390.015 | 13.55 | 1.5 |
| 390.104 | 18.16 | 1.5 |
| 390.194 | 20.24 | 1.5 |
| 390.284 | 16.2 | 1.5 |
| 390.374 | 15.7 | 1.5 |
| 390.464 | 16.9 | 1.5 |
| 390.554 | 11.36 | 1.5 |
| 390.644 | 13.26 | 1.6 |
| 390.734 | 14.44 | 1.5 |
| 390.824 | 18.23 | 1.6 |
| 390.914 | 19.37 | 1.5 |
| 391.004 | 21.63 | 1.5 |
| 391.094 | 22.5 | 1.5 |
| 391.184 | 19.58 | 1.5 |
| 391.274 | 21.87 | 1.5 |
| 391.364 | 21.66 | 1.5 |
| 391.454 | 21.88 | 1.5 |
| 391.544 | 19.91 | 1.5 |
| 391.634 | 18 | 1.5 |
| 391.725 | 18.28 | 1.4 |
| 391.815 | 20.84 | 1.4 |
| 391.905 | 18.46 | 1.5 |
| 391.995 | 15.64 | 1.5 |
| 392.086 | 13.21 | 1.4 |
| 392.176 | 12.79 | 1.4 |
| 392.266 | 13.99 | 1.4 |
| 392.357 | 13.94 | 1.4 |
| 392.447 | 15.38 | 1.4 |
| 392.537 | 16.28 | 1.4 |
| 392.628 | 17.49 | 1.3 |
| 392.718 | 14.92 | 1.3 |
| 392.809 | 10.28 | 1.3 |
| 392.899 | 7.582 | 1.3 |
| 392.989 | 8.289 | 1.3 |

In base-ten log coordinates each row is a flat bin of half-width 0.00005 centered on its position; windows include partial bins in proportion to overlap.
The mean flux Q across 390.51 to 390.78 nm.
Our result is 13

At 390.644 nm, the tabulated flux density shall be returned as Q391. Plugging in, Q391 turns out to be 13.26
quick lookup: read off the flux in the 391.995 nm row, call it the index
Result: 15.64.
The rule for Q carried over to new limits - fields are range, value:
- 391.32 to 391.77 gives 19.9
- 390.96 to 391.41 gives 21.5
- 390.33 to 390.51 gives 16.3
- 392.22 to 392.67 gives 15.4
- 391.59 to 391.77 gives 18.1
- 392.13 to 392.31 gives 13.4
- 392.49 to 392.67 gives 16.8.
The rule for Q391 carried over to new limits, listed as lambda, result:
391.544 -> 19.91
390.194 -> 20.24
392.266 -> 13.99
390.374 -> 15.7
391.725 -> 18.28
